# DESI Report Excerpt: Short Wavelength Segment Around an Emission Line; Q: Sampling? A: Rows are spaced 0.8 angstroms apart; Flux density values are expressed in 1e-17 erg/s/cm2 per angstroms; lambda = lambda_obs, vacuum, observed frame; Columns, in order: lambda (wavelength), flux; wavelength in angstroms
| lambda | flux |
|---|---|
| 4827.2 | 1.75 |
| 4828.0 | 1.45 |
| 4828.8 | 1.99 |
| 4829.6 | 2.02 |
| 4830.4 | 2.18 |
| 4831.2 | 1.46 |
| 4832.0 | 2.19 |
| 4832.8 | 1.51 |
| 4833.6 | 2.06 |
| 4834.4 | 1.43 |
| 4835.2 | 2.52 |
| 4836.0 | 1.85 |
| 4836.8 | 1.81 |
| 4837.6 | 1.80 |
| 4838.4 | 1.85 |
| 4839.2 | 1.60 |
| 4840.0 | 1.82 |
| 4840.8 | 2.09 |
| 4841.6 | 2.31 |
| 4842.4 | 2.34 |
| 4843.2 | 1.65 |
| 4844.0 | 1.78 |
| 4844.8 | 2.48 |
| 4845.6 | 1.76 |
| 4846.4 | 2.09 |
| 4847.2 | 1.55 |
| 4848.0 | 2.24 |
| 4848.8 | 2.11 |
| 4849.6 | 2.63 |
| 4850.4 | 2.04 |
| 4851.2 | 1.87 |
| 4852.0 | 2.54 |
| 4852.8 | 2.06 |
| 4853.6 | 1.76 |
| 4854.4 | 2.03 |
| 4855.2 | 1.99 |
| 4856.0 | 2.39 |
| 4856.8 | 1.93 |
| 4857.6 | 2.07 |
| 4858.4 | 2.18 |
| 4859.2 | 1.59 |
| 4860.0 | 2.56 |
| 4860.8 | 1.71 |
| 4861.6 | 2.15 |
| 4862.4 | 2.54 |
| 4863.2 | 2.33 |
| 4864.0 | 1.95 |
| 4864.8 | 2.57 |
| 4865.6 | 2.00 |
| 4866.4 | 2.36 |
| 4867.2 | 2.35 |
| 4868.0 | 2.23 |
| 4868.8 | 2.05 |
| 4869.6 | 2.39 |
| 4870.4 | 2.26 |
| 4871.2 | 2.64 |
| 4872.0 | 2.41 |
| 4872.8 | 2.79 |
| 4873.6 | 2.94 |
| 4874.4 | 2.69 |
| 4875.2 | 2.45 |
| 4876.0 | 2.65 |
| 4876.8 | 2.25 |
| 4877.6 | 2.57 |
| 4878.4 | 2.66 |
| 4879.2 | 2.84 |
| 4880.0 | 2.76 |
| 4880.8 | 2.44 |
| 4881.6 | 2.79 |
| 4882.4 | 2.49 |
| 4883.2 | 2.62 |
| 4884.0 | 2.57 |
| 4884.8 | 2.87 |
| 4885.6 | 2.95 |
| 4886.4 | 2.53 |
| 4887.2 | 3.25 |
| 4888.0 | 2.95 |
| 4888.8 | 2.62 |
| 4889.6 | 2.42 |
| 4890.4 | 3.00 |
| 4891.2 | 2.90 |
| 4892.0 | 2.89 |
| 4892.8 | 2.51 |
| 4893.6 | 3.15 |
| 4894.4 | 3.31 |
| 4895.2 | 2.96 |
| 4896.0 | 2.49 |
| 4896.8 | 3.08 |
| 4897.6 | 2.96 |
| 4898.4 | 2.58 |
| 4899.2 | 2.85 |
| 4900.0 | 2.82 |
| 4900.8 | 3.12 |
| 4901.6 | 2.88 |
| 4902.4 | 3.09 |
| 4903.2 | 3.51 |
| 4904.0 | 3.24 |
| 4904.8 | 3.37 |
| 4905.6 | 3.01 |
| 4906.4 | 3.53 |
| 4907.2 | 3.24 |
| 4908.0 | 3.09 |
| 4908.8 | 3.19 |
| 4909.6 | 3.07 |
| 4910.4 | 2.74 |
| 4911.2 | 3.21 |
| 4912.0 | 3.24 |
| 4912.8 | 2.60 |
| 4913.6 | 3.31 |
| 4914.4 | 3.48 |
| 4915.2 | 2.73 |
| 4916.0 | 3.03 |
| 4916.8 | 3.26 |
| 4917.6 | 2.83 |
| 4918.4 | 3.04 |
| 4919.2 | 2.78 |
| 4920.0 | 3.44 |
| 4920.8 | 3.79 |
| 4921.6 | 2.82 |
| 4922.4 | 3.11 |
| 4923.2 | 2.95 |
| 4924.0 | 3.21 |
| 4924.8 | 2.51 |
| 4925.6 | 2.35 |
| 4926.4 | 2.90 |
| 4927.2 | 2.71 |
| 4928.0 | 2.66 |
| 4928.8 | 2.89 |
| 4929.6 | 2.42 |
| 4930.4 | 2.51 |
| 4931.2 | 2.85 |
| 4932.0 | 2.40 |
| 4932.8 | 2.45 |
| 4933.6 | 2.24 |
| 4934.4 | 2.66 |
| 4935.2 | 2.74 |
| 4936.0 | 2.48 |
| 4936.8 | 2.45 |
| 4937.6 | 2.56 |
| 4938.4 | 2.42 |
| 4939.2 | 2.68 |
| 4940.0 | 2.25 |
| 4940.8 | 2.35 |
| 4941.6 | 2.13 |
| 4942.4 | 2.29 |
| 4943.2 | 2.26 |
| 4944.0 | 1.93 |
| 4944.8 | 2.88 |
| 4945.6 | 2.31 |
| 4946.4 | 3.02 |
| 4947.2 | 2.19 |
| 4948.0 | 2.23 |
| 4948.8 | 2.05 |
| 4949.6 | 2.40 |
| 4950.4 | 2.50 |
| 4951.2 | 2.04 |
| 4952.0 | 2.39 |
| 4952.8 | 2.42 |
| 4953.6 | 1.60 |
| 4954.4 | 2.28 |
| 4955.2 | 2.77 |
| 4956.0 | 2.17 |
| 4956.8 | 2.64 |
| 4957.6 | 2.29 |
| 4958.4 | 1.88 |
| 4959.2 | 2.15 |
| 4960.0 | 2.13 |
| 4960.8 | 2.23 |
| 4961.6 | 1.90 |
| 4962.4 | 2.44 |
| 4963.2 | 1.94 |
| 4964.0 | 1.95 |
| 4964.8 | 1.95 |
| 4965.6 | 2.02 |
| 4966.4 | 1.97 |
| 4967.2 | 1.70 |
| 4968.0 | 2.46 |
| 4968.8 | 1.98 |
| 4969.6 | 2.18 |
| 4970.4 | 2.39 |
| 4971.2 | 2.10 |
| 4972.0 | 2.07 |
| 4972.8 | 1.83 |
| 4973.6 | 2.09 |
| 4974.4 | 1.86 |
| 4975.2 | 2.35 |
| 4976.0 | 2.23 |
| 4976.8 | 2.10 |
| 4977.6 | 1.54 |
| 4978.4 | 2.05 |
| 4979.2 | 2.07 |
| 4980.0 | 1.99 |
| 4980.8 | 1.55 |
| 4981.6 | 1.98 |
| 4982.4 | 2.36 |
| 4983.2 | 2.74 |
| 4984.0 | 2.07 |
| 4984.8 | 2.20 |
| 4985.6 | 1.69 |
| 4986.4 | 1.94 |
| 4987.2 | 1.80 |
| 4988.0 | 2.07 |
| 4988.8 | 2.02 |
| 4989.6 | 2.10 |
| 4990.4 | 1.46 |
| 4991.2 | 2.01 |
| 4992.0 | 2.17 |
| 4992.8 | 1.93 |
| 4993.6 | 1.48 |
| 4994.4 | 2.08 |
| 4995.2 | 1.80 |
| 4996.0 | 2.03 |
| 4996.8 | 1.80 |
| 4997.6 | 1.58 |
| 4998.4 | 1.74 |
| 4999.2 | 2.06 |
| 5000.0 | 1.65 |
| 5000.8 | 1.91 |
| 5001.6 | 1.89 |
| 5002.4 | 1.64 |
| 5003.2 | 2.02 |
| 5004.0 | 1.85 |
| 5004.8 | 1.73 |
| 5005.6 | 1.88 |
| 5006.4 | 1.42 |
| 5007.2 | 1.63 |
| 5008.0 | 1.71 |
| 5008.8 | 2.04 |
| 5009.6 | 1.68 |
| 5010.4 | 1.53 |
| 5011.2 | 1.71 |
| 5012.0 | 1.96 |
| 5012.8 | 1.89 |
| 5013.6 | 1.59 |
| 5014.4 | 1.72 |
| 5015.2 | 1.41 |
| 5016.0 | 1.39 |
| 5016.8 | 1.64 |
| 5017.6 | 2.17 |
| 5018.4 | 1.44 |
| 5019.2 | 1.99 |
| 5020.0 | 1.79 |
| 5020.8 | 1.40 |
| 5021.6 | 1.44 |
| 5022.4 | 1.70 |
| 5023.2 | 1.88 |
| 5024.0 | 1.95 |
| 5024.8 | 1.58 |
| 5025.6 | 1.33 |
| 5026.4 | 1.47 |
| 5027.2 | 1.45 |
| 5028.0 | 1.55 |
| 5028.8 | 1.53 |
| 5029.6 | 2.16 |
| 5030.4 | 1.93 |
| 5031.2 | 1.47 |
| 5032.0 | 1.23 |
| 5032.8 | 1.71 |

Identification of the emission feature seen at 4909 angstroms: C IV 1549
